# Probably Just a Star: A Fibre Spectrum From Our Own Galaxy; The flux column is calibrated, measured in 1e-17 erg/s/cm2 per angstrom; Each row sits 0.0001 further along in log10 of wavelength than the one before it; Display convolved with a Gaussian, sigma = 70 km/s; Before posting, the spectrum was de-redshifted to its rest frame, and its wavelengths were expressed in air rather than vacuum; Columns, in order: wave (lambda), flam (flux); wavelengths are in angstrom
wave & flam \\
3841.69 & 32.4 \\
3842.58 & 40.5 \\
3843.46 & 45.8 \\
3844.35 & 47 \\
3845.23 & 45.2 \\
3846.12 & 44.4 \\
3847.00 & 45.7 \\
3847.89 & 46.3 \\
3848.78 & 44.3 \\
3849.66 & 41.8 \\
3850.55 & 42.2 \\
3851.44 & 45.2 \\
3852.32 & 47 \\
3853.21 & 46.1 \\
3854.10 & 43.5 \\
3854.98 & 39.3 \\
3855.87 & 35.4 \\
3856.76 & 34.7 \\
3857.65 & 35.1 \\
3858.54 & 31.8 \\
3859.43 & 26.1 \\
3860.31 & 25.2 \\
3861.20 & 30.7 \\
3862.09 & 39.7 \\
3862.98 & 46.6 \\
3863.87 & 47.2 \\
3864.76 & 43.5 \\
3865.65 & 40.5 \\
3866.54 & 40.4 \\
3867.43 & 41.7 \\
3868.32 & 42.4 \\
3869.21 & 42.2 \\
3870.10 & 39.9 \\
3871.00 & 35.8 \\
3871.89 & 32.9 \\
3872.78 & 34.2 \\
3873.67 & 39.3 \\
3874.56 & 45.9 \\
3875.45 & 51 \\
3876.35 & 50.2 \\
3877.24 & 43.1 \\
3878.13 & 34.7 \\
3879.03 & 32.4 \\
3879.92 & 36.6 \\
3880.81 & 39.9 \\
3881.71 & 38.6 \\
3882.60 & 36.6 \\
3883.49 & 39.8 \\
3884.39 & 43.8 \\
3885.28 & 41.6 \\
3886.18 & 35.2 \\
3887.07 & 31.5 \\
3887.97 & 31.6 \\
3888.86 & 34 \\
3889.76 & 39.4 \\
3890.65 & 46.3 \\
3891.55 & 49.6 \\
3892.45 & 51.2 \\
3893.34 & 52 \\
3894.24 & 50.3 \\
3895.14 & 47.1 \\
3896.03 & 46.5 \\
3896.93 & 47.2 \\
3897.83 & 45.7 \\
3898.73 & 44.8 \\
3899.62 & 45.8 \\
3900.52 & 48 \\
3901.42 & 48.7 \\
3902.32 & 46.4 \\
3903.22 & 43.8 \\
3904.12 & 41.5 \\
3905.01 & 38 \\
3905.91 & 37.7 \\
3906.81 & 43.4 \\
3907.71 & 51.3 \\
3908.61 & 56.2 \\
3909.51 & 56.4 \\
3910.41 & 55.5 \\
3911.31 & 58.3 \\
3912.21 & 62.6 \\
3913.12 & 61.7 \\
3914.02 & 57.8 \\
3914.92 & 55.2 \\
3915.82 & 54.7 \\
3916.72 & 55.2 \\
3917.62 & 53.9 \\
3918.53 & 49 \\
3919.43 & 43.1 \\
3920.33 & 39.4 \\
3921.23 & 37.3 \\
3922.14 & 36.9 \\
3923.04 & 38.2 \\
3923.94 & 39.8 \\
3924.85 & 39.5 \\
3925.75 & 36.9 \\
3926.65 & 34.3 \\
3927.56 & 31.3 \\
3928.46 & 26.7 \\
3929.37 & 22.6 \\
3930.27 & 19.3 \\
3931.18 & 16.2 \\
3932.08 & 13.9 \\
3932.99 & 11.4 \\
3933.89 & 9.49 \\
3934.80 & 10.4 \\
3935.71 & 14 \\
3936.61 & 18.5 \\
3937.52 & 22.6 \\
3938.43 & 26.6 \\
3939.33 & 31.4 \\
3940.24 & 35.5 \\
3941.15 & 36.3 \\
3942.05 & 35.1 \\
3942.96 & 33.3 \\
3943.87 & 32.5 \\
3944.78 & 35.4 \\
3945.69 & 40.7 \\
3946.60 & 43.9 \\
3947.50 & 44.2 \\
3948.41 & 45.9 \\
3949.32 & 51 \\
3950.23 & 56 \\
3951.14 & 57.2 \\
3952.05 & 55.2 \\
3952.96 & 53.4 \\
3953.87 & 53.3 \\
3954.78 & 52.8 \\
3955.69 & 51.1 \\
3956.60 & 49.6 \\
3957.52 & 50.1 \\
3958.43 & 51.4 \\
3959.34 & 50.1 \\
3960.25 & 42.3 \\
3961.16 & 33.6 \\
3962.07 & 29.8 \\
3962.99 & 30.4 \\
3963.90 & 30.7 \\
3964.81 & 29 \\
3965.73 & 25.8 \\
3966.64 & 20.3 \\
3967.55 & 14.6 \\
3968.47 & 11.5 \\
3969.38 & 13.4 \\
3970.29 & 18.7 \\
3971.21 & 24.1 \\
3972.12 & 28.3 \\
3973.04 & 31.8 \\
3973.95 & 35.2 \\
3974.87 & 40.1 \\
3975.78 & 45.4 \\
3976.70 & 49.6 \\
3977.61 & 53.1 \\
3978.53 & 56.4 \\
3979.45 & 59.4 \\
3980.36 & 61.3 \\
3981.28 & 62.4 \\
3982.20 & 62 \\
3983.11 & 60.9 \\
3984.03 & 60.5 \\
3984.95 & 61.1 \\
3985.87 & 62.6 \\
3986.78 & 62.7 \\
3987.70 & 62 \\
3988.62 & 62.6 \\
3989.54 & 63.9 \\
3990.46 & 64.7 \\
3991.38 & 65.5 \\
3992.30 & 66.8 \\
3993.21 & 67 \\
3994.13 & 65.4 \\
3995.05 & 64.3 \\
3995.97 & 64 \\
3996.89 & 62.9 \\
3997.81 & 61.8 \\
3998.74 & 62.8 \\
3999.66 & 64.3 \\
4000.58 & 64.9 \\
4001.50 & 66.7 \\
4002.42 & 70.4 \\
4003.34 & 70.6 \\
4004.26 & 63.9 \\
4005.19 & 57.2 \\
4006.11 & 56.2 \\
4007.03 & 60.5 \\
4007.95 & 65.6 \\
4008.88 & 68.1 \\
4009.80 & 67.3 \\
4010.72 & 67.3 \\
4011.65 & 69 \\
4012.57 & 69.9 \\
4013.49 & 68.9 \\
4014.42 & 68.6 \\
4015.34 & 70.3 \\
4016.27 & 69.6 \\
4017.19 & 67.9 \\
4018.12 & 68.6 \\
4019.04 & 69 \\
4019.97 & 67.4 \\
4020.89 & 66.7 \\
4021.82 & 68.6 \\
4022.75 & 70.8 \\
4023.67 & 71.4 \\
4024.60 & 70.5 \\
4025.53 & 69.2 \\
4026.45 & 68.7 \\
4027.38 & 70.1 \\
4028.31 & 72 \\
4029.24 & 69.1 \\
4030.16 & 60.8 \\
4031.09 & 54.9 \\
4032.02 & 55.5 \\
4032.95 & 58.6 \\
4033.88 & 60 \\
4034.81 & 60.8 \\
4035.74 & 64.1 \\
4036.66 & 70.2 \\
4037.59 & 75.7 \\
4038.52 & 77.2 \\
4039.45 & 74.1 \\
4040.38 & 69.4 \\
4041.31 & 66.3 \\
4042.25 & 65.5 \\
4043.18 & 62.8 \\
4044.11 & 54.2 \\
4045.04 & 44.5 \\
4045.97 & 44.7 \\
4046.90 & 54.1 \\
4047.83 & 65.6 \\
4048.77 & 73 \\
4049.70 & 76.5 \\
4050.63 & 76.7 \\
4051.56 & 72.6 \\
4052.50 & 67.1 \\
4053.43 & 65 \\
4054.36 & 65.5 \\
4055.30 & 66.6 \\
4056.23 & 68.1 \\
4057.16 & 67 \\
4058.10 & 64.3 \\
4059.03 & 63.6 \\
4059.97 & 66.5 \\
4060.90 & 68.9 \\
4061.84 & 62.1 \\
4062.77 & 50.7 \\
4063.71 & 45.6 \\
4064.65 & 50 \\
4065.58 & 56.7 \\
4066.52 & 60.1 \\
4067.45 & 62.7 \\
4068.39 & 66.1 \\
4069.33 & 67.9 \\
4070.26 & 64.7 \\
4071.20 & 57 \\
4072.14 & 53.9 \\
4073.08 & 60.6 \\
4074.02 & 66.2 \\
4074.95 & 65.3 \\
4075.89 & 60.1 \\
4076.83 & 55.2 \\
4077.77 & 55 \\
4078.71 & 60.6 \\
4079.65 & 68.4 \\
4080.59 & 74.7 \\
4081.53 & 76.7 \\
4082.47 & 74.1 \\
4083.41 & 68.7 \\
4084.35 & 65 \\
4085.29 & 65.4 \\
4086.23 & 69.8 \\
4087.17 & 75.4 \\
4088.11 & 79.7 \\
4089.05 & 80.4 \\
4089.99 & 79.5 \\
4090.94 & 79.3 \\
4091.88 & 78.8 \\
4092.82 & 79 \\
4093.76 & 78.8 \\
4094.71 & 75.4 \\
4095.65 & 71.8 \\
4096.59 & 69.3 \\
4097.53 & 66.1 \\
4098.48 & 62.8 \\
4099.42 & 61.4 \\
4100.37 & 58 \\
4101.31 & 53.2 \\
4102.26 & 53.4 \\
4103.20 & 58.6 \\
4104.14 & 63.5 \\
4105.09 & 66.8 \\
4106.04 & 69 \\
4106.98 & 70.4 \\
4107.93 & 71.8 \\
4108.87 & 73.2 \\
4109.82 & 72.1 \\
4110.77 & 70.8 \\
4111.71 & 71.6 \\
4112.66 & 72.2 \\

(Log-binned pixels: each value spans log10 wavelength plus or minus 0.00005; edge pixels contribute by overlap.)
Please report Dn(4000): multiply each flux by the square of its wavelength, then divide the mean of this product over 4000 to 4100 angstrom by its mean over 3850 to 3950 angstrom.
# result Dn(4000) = 1.8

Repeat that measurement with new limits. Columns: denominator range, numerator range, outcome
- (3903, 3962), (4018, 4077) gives 1.68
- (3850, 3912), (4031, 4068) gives 1.63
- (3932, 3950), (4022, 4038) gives 2.28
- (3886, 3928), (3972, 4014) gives 1.38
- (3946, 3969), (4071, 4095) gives 1.80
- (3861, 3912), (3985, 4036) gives 1.61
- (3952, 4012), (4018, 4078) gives 1.27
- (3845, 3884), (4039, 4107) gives 1.81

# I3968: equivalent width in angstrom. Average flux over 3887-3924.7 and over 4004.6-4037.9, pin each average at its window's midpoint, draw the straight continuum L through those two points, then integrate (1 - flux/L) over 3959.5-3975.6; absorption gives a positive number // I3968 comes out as 8.3 angstrom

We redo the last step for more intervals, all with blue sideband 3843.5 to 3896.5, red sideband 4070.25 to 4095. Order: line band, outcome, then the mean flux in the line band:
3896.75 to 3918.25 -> -2.1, 50.4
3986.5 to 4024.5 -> -4.6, 66.1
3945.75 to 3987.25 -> 7.5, 44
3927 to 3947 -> 9.7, 25.8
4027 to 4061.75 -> -0.6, 65.1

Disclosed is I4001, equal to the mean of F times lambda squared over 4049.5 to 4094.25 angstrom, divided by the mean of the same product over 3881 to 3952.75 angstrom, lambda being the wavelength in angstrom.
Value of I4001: 1.8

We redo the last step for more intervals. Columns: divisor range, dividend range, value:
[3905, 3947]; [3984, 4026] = 1.84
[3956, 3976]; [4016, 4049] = 2.10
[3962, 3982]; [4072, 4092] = 2.05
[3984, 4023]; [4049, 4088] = 1.02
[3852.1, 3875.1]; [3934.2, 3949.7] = 0.87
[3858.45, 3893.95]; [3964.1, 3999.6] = 1.32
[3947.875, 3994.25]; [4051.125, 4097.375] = 1.49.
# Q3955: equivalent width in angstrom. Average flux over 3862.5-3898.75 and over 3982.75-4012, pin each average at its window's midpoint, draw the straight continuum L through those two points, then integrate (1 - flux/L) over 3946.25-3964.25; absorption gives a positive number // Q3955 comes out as 3.0 angstrom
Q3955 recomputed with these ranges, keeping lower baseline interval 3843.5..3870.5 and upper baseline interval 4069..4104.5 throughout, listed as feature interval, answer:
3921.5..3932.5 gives 4.3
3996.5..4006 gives -1.1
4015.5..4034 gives -2.0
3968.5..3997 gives 1.4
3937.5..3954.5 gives 3.0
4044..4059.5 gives -0.3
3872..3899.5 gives 1.4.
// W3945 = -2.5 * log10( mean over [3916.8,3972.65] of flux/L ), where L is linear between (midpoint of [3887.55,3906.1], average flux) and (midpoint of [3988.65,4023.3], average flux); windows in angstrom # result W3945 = 0.49 mag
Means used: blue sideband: 44.7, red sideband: 66.1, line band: 34.4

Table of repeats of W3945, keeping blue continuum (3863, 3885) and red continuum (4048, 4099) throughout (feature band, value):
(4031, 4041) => -0.065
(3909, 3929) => 0.000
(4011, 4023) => -0.156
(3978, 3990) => -0.113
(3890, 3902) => -0.100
